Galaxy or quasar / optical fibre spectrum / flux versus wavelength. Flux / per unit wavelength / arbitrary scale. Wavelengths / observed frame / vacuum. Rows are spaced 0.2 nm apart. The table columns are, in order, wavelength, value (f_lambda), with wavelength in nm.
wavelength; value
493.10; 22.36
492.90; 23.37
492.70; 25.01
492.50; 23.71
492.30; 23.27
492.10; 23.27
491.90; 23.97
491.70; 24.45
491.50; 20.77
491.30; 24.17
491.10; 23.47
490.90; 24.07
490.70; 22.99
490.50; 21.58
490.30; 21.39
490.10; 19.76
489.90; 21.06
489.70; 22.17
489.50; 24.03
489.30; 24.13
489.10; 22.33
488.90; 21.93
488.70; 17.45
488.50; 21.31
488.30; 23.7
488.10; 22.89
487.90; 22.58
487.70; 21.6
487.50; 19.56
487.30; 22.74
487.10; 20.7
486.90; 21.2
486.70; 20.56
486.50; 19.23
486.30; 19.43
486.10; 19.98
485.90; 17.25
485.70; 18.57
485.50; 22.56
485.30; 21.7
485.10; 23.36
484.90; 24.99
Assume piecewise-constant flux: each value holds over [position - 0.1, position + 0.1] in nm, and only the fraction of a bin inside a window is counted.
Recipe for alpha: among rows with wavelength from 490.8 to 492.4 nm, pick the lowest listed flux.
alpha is 20.77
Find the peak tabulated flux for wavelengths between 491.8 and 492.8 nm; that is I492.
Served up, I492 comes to 25.01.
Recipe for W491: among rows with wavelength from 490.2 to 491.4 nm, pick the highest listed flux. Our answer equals 24.17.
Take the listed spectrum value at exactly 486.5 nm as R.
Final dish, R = 19.23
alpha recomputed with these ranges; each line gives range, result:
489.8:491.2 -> 19.76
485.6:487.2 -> 17.25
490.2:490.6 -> 21.39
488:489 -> 17.45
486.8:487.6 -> 19.56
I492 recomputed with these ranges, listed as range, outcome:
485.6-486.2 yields 19.98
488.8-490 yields 24.13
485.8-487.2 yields 21.2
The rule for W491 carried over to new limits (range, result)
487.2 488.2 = 22.89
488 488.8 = 23.7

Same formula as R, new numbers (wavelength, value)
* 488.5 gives 21.31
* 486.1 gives 19.98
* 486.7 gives 20.56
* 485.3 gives 21.7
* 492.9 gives 23.37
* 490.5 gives 21.58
